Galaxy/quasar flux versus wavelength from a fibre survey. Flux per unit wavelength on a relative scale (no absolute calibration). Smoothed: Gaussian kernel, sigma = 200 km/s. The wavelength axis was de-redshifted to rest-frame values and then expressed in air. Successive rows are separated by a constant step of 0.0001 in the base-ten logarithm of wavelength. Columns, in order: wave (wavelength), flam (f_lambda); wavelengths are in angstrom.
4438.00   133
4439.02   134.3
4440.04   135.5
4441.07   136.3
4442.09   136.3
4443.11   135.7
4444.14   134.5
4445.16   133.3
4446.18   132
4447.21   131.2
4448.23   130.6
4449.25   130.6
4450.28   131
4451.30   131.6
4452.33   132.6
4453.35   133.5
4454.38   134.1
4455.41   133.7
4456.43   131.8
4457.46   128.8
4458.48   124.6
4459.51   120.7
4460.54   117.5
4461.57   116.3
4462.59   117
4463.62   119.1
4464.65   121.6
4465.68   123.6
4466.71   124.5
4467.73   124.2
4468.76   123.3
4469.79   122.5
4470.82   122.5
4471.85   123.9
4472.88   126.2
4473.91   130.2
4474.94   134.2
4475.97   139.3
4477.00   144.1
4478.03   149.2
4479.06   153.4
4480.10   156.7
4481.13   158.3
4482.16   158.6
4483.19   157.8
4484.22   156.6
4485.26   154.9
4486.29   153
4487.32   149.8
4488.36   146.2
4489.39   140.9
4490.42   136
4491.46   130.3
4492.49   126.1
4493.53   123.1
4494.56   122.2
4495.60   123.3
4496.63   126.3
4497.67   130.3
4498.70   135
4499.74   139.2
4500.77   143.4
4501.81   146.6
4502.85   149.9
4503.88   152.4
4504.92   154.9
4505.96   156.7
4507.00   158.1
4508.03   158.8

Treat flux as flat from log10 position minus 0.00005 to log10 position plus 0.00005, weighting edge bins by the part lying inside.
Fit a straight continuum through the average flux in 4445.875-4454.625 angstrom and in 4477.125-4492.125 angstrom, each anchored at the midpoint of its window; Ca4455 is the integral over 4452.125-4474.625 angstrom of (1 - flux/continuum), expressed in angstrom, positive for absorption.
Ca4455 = 2.2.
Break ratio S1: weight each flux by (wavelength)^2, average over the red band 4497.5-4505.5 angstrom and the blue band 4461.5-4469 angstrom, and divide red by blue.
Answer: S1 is 1.2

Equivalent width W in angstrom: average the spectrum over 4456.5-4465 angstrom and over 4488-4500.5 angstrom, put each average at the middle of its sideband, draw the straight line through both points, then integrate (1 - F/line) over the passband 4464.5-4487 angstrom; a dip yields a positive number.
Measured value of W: -2.38 angstrom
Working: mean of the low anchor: 121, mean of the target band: 139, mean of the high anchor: 132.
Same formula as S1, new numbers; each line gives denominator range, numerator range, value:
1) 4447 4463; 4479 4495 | 1.15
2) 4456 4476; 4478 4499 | 1.16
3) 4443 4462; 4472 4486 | 1.15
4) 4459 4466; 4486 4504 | 1.17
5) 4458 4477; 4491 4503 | 1.08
